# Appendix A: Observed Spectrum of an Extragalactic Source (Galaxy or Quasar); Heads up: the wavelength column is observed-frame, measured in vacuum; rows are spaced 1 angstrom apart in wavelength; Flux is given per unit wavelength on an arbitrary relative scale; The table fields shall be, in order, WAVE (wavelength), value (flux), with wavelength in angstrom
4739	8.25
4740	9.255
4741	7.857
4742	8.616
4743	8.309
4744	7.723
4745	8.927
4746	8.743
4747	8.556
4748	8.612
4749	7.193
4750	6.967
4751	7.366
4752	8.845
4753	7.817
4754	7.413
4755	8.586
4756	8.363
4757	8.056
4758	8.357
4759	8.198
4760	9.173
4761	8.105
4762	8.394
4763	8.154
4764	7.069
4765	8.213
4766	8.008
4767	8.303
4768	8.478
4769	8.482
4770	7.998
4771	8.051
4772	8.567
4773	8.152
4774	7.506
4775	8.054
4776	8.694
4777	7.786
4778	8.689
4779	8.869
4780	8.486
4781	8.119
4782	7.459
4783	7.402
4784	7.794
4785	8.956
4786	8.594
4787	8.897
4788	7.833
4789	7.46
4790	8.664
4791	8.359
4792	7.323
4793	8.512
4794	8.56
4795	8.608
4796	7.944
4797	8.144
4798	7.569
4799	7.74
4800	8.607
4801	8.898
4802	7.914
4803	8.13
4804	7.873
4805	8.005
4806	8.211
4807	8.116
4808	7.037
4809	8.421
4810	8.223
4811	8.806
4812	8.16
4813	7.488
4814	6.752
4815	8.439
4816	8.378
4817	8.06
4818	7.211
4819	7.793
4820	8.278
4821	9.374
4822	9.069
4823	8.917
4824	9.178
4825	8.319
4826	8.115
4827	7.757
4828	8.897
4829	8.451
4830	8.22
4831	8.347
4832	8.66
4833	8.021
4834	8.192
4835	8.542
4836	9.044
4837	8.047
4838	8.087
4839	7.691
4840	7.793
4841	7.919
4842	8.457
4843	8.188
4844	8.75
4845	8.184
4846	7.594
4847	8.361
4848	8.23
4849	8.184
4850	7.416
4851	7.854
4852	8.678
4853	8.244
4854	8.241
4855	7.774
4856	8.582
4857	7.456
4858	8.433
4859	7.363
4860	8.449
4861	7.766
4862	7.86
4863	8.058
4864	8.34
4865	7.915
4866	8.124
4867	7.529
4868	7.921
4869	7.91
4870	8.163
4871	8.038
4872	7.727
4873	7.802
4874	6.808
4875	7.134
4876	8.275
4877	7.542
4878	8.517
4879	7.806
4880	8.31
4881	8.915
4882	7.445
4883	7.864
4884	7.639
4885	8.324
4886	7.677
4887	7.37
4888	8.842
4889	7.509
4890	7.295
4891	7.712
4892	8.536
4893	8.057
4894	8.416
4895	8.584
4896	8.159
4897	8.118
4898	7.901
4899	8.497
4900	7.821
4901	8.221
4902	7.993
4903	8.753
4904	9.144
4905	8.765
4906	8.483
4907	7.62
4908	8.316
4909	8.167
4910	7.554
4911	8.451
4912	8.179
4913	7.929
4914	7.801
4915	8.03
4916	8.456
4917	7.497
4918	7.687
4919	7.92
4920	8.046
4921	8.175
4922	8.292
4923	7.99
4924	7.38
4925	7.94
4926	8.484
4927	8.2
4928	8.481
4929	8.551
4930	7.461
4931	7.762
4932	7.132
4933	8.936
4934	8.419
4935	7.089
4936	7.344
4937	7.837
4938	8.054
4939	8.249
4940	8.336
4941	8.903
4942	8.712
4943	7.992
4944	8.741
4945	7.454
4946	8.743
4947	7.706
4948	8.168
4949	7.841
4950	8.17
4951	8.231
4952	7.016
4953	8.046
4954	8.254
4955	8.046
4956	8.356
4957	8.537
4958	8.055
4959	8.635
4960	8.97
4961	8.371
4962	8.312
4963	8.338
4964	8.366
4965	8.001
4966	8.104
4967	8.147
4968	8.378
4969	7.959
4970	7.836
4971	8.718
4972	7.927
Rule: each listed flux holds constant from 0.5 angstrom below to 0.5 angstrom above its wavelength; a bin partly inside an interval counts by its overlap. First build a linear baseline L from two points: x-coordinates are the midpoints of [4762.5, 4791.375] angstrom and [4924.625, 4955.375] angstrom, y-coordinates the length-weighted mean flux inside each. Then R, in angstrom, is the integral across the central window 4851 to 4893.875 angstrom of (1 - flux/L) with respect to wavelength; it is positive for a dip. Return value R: 0.9 angstrom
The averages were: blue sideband 8.17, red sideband 8.07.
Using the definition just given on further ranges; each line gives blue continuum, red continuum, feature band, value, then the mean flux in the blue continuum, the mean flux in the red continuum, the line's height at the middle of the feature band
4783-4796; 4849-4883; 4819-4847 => -1.0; 8.25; 7.95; 8.08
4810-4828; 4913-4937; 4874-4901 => 0.2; 8.26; 7.96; 8.06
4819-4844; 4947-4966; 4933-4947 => 0.1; 8.39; 8.19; 8.22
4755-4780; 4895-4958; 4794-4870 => 0.4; 8.25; 8.11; 8.19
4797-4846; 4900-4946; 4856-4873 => 0.4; 8.21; 8.11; 8.17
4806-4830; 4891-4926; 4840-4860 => 0.2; 8.23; 8.14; 8.2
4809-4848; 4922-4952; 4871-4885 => 0.5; 8.26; 8.07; 8.17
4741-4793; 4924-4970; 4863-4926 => 1.0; 8.17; 8.14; 8.15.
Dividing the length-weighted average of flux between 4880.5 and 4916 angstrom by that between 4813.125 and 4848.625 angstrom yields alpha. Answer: 1.0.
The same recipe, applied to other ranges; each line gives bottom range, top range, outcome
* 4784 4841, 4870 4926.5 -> 0.98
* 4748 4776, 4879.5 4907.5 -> 1.01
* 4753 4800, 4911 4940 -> 0.98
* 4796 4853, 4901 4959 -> 0.99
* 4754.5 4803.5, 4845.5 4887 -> 0.97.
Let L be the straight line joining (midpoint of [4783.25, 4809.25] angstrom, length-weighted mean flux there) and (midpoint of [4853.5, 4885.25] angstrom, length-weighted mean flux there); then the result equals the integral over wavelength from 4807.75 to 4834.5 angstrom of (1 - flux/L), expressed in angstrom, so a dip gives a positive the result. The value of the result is -0.59 angstrom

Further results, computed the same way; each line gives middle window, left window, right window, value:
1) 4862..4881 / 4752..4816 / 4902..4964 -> 0.5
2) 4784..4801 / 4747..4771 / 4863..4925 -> -0.3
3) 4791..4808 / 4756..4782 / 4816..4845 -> 0.3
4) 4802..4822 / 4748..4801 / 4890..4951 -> 0.2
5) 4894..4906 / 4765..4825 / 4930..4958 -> -0.4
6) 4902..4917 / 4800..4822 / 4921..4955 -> -0.3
